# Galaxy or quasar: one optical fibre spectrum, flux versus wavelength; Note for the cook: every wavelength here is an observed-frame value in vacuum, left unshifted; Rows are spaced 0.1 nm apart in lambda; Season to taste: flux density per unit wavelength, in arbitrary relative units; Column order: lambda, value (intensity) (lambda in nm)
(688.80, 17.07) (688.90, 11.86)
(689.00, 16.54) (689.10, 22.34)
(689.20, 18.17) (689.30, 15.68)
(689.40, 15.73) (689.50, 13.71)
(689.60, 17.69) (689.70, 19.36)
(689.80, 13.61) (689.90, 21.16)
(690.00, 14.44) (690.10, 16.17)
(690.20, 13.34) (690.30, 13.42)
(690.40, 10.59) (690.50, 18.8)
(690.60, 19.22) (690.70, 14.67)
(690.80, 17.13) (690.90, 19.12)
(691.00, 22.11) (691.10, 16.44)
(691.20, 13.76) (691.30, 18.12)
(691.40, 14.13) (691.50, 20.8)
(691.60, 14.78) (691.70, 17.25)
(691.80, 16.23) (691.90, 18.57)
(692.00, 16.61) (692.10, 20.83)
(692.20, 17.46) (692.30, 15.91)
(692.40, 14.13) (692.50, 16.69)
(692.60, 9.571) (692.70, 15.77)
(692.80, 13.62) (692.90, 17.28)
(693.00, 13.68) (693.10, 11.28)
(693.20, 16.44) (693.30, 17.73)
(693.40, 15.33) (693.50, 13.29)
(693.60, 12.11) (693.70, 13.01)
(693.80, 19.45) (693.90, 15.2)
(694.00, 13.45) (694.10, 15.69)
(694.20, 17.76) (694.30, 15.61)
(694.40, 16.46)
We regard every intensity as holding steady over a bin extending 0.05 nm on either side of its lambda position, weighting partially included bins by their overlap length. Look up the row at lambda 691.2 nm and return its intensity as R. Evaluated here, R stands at 13.76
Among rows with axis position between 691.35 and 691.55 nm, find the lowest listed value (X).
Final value 14.13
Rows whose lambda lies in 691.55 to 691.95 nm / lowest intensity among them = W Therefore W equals 14.78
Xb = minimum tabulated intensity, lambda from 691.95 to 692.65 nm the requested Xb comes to 9.571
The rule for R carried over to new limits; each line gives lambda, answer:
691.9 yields 18.57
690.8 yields 17.13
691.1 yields 16.44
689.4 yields 15.73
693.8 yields 19.45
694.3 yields 15.61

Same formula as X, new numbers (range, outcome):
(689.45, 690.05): 13.61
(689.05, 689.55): 13.71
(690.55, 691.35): 13.76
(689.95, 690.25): 13.34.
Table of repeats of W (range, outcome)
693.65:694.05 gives 13.01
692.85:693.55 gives 11.28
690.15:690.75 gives 10.59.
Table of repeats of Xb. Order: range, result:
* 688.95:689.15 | 16.54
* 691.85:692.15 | 16.61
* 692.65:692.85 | 13.62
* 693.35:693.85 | 12.11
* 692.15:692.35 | 15.91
